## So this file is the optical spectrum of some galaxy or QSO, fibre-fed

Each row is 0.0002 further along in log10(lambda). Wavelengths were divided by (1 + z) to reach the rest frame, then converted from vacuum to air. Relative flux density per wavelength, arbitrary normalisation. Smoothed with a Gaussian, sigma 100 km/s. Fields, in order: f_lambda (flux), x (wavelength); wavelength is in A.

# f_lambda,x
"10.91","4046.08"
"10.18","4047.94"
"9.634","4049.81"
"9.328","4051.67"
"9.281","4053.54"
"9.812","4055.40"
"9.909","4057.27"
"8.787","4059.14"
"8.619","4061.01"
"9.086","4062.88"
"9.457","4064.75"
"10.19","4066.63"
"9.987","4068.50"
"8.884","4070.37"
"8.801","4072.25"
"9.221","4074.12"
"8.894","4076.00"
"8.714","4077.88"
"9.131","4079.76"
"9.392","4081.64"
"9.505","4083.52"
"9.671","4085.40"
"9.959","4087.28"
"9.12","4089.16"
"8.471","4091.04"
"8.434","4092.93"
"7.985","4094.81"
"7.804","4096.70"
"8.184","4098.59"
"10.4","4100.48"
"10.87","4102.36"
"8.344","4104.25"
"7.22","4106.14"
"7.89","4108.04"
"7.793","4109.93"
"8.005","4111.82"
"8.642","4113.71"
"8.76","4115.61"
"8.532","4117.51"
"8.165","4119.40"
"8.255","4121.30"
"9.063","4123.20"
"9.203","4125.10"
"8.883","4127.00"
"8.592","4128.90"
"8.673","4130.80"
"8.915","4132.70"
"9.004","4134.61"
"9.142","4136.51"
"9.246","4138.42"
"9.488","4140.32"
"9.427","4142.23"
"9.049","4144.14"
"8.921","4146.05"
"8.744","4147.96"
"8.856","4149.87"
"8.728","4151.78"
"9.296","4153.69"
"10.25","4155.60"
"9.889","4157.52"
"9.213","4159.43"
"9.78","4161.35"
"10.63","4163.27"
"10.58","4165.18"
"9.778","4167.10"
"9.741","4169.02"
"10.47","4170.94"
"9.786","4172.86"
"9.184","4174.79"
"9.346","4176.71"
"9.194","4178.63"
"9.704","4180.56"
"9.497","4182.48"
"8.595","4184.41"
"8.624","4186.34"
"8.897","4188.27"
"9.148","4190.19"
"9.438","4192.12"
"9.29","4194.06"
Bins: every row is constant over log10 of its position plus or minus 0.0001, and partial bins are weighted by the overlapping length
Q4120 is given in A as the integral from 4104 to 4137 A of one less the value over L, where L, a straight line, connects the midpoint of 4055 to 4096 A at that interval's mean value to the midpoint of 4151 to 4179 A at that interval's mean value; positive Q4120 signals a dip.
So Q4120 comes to 3.3 A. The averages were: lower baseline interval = 9.17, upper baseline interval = 9.74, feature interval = 8.5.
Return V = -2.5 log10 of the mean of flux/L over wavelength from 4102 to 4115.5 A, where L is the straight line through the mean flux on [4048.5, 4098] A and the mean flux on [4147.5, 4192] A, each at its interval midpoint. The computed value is 0.12 mag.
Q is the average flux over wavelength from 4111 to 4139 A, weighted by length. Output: 8.73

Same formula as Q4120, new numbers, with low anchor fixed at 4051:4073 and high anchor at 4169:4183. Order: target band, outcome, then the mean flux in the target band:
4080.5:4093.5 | 0.2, 9.24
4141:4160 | 0.6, 9.24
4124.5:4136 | 0.8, 8.88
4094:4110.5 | 1.6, 8.52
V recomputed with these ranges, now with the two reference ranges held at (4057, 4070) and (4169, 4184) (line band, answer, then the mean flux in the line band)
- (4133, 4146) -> 0.04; 9.18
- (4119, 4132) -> 0.09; 8.72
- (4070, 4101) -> 0.06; 8.95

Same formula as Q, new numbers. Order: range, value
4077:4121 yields 8.73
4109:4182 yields 9.19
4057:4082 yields 9.19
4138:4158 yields 9.25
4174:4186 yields 9.22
